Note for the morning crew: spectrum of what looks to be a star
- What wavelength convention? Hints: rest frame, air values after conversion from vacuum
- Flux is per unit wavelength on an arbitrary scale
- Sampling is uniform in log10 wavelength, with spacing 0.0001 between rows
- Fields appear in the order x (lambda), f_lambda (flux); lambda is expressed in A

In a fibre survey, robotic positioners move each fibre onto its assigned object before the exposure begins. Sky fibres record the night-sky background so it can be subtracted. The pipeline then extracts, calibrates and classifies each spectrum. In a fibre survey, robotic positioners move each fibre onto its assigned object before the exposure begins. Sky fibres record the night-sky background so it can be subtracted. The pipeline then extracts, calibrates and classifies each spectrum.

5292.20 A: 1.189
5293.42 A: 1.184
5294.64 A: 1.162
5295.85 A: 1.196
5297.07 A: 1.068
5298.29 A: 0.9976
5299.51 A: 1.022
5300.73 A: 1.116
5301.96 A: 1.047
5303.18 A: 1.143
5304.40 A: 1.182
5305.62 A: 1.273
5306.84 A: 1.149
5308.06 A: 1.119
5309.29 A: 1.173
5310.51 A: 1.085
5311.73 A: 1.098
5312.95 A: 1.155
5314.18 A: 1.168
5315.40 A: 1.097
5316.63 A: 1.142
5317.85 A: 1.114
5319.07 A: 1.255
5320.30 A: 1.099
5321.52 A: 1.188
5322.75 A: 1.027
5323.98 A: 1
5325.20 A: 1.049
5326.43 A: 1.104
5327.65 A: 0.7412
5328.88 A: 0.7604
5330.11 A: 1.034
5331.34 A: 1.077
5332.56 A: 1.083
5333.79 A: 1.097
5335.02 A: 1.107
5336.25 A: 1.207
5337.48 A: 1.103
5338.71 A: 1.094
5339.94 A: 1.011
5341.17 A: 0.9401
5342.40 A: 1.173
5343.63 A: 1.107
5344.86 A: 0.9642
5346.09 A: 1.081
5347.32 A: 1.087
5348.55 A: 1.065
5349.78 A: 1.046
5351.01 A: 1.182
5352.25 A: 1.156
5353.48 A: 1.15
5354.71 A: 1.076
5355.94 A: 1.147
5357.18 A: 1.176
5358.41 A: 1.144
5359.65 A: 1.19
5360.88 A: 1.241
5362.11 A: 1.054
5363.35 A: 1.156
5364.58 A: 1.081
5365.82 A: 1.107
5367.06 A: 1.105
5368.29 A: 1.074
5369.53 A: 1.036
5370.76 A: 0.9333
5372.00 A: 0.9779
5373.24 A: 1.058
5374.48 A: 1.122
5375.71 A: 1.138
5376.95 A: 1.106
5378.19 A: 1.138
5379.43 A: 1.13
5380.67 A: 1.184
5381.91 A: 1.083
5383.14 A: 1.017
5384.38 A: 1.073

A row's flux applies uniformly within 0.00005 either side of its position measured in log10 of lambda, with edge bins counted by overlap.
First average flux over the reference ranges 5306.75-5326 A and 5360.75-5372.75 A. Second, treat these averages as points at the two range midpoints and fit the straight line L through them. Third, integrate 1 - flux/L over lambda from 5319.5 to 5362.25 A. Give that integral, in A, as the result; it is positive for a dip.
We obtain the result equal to 0.6 A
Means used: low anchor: 1.12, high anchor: 1.07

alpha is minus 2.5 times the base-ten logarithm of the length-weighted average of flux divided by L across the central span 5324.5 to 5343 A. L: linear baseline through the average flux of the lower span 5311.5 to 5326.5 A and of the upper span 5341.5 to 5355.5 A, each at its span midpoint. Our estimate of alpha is 0.069 mag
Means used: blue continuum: 1.12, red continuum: 1.1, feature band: 1.04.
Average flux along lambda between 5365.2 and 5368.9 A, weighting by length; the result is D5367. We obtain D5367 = 1.1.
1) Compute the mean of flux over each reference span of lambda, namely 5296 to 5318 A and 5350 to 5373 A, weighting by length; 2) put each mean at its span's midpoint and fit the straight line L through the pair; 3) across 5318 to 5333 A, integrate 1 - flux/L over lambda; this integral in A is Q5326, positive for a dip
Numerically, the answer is 1.1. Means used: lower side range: 1.12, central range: 1.04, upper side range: 1.11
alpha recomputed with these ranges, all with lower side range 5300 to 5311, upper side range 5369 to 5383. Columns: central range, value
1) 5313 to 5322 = -0.02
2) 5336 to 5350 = 0.04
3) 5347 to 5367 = -0.03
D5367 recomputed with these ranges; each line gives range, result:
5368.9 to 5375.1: 1.03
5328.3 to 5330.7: 0.897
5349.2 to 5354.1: 1.13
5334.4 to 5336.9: 1.15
